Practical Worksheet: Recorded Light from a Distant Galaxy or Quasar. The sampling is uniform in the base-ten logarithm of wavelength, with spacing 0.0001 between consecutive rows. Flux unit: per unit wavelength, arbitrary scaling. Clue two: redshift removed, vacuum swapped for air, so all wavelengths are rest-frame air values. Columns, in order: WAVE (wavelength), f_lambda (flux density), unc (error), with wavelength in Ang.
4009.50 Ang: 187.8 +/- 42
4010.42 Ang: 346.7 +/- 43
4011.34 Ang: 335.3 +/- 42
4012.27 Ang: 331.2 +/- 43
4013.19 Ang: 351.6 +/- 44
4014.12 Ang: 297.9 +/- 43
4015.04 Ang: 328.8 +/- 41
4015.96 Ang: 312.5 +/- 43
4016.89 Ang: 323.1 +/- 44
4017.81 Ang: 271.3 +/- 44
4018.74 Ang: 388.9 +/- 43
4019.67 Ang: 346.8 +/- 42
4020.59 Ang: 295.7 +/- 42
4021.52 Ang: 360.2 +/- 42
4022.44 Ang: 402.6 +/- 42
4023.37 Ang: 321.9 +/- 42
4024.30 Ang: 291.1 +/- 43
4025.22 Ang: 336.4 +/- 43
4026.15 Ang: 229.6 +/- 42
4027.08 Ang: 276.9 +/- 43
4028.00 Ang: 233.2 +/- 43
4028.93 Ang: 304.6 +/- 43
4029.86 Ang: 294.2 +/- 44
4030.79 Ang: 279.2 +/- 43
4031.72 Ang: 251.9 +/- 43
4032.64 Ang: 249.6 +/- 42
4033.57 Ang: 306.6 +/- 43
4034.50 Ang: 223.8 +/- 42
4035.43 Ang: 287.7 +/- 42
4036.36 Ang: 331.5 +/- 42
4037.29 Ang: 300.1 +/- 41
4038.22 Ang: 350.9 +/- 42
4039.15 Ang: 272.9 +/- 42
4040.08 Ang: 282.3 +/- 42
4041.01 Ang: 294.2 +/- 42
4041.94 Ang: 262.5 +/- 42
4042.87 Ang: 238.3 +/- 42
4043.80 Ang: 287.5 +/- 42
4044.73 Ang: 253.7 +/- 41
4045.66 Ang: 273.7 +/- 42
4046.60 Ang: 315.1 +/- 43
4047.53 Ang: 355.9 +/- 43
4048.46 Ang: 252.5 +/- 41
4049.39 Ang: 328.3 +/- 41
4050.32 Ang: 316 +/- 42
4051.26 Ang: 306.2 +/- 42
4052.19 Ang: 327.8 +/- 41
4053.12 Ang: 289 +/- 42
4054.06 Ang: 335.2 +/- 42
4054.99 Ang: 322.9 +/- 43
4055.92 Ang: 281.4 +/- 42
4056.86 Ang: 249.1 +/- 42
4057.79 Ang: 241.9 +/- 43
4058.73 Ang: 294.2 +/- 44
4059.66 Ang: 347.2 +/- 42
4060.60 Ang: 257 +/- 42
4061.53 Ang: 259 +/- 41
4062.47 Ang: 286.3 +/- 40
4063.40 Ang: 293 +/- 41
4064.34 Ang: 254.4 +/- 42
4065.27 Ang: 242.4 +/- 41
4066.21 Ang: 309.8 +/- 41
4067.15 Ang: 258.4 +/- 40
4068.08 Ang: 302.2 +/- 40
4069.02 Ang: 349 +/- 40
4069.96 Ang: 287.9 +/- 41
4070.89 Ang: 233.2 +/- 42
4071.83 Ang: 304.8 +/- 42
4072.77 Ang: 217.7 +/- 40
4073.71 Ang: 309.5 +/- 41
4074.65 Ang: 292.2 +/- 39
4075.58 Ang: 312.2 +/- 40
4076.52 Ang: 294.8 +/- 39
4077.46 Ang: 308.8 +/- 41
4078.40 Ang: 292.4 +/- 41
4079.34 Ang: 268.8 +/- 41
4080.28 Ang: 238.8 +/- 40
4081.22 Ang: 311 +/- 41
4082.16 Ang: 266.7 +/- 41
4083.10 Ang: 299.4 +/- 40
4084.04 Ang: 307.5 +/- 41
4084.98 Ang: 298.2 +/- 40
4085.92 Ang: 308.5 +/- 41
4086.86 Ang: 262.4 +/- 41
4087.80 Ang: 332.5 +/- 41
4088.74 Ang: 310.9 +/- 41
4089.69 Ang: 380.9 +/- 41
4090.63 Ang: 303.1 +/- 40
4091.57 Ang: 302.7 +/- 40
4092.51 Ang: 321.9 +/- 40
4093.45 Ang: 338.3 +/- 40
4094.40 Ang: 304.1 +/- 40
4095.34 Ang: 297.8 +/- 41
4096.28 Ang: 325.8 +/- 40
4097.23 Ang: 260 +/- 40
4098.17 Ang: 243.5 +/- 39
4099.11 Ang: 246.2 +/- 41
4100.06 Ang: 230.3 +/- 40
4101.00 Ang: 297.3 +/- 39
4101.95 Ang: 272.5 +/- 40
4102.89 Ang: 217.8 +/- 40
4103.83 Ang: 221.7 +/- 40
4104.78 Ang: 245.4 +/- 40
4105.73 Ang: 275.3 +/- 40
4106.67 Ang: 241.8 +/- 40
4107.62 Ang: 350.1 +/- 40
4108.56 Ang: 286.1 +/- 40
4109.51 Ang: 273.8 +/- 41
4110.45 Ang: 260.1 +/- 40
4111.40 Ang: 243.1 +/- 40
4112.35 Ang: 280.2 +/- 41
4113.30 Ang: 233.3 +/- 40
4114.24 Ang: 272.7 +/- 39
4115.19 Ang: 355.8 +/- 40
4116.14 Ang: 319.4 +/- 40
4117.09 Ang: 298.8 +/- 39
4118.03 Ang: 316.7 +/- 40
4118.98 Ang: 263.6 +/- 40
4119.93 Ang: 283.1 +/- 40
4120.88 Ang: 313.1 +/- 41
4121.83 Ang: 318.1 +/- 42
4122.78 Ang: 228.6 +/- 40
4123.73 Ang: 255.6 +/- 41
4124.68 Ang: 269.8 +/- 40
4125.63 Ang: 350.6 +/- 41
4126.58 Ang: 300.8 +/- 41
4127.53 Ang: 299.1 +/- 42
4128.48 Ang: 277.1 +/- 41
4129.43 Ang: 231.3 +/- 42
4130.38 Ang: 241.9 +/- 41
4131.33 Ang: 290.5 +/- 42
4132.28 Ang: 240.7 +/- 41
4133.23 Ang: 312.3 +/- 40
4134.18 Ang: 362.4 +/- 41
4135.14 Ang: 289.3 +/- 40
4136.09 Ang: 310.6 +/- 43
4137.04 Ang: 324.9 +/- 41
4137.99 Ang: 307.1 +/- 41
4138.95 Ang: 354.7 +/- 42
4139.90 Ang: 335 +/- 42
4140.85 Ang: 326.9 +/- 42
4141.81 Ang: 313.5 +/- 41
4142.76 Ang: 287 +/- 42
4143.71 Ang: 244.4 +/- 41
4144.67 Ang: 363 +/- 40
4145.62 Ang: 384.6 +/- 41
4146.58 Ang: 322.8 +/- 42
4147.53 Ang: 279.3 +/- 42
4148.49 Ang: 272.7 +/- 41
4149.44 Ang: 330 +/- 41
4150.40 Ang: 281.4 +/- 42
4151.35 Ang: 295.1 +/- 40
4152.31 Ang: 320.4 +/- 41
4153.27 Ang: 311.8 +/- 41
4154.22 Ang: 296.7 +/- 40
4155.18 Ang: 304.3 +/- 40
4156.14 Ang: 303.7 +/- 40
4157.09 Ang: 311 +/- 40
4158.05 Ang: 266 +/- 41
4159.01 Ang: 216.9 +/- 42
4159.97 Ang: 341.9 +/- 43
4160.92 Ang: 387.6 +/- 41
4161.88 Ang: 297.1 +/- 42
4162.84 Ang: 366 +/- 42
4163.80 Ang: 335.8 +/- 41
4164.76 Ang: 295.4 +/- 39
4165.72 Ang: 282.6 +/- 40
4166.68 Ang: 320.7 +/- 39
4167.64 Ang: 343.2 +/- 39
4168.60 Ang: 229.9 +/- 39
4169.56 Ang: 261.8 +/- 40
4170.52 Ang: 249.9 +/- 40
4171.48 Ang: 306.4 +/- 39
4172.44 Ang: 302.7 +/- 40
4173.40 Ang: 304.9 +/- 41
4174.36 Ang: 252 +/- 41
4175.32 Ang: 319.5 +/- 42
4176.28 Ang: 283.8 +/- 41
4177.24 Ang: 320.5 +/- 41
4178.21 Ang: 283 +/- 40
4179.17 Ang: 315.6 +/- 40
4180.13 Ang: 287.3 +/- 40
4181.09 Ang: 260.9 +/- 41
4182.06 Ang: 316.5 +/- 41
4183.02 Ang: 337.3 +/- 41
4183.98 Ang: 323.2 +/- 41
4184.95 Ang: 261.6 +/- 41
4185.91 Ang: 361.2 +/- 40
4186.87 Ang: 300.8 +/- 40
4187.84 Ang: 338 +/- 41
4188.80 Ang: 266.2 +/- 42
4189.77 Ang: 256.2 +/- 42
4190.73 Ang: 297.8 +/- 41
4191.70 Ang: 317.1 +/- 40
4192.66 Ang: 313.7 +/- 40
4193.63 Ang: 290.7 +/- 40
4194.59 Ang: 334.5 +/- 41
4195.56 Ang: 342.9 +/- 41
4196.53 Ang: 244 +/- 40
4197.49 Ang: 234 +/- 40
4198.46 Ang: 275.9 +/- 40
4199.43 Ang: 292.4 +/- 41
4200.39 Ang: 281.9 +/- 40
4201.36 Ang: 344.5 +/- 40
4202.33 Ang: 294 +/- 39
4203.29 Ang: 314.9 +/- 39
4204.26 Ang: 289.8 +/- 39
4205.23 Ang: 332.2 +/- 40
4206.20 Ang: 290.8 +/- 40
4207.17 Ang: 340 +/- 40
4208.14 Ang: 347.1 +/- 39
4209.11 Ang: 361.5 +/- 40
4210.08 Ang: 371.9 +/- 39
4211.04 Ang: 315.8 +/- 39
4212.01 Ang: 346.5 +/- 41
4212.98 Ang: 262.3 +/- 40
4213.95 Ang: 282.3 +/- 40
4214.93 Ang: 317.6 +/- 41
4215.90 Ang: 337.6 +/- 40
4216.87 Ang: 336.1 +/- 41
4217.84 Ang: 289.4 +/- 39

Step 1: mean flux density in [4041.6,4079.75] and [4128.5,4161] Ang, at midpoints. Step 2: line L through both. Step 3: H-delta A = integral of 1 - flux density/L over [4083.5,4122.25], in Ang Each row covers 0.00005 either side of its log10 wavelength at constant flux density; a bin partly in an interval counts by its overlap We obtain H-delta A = 1.0 Ang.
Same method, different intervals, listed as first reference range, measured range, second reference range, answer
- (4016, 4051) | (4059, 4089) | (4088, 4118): 0.2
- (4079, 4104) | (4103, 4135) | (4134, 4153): 2.2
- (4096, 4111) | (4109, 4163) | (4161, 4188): -3.1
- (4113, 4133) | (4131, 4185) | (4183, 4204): -2.3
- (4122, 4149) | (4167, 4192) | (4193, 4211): 0.9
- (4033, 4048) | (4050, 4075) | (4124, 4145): 0.4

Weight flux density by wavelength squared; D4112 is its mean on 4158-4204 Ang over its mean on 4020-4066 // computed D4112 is 1.1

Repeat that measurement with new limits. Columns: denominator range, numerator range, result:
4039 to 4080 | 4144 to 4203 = 1.11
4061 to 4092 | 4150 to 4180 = 1.08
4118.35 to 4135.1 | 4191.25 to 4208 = 1.10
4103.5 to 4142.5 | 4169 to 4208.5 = 1.07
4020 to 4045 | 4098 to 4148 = 1.04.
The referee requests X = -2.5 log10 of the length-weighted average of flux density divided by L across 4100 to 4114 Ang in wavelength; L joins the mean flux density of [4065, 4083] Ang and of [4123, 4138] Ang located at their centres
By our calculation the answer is 0.098 mag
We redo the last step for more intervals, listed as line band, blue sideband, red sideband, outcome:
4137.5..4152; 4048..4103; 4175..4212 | -0.05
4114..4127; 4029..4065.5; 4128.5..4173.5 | 0.01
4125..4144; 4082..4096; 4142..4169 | 0.03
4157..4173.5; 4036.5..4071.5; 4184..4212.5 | 0.01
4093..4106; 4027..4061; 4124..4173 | 0.10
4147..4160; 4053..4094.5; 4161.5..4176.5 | 0.01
